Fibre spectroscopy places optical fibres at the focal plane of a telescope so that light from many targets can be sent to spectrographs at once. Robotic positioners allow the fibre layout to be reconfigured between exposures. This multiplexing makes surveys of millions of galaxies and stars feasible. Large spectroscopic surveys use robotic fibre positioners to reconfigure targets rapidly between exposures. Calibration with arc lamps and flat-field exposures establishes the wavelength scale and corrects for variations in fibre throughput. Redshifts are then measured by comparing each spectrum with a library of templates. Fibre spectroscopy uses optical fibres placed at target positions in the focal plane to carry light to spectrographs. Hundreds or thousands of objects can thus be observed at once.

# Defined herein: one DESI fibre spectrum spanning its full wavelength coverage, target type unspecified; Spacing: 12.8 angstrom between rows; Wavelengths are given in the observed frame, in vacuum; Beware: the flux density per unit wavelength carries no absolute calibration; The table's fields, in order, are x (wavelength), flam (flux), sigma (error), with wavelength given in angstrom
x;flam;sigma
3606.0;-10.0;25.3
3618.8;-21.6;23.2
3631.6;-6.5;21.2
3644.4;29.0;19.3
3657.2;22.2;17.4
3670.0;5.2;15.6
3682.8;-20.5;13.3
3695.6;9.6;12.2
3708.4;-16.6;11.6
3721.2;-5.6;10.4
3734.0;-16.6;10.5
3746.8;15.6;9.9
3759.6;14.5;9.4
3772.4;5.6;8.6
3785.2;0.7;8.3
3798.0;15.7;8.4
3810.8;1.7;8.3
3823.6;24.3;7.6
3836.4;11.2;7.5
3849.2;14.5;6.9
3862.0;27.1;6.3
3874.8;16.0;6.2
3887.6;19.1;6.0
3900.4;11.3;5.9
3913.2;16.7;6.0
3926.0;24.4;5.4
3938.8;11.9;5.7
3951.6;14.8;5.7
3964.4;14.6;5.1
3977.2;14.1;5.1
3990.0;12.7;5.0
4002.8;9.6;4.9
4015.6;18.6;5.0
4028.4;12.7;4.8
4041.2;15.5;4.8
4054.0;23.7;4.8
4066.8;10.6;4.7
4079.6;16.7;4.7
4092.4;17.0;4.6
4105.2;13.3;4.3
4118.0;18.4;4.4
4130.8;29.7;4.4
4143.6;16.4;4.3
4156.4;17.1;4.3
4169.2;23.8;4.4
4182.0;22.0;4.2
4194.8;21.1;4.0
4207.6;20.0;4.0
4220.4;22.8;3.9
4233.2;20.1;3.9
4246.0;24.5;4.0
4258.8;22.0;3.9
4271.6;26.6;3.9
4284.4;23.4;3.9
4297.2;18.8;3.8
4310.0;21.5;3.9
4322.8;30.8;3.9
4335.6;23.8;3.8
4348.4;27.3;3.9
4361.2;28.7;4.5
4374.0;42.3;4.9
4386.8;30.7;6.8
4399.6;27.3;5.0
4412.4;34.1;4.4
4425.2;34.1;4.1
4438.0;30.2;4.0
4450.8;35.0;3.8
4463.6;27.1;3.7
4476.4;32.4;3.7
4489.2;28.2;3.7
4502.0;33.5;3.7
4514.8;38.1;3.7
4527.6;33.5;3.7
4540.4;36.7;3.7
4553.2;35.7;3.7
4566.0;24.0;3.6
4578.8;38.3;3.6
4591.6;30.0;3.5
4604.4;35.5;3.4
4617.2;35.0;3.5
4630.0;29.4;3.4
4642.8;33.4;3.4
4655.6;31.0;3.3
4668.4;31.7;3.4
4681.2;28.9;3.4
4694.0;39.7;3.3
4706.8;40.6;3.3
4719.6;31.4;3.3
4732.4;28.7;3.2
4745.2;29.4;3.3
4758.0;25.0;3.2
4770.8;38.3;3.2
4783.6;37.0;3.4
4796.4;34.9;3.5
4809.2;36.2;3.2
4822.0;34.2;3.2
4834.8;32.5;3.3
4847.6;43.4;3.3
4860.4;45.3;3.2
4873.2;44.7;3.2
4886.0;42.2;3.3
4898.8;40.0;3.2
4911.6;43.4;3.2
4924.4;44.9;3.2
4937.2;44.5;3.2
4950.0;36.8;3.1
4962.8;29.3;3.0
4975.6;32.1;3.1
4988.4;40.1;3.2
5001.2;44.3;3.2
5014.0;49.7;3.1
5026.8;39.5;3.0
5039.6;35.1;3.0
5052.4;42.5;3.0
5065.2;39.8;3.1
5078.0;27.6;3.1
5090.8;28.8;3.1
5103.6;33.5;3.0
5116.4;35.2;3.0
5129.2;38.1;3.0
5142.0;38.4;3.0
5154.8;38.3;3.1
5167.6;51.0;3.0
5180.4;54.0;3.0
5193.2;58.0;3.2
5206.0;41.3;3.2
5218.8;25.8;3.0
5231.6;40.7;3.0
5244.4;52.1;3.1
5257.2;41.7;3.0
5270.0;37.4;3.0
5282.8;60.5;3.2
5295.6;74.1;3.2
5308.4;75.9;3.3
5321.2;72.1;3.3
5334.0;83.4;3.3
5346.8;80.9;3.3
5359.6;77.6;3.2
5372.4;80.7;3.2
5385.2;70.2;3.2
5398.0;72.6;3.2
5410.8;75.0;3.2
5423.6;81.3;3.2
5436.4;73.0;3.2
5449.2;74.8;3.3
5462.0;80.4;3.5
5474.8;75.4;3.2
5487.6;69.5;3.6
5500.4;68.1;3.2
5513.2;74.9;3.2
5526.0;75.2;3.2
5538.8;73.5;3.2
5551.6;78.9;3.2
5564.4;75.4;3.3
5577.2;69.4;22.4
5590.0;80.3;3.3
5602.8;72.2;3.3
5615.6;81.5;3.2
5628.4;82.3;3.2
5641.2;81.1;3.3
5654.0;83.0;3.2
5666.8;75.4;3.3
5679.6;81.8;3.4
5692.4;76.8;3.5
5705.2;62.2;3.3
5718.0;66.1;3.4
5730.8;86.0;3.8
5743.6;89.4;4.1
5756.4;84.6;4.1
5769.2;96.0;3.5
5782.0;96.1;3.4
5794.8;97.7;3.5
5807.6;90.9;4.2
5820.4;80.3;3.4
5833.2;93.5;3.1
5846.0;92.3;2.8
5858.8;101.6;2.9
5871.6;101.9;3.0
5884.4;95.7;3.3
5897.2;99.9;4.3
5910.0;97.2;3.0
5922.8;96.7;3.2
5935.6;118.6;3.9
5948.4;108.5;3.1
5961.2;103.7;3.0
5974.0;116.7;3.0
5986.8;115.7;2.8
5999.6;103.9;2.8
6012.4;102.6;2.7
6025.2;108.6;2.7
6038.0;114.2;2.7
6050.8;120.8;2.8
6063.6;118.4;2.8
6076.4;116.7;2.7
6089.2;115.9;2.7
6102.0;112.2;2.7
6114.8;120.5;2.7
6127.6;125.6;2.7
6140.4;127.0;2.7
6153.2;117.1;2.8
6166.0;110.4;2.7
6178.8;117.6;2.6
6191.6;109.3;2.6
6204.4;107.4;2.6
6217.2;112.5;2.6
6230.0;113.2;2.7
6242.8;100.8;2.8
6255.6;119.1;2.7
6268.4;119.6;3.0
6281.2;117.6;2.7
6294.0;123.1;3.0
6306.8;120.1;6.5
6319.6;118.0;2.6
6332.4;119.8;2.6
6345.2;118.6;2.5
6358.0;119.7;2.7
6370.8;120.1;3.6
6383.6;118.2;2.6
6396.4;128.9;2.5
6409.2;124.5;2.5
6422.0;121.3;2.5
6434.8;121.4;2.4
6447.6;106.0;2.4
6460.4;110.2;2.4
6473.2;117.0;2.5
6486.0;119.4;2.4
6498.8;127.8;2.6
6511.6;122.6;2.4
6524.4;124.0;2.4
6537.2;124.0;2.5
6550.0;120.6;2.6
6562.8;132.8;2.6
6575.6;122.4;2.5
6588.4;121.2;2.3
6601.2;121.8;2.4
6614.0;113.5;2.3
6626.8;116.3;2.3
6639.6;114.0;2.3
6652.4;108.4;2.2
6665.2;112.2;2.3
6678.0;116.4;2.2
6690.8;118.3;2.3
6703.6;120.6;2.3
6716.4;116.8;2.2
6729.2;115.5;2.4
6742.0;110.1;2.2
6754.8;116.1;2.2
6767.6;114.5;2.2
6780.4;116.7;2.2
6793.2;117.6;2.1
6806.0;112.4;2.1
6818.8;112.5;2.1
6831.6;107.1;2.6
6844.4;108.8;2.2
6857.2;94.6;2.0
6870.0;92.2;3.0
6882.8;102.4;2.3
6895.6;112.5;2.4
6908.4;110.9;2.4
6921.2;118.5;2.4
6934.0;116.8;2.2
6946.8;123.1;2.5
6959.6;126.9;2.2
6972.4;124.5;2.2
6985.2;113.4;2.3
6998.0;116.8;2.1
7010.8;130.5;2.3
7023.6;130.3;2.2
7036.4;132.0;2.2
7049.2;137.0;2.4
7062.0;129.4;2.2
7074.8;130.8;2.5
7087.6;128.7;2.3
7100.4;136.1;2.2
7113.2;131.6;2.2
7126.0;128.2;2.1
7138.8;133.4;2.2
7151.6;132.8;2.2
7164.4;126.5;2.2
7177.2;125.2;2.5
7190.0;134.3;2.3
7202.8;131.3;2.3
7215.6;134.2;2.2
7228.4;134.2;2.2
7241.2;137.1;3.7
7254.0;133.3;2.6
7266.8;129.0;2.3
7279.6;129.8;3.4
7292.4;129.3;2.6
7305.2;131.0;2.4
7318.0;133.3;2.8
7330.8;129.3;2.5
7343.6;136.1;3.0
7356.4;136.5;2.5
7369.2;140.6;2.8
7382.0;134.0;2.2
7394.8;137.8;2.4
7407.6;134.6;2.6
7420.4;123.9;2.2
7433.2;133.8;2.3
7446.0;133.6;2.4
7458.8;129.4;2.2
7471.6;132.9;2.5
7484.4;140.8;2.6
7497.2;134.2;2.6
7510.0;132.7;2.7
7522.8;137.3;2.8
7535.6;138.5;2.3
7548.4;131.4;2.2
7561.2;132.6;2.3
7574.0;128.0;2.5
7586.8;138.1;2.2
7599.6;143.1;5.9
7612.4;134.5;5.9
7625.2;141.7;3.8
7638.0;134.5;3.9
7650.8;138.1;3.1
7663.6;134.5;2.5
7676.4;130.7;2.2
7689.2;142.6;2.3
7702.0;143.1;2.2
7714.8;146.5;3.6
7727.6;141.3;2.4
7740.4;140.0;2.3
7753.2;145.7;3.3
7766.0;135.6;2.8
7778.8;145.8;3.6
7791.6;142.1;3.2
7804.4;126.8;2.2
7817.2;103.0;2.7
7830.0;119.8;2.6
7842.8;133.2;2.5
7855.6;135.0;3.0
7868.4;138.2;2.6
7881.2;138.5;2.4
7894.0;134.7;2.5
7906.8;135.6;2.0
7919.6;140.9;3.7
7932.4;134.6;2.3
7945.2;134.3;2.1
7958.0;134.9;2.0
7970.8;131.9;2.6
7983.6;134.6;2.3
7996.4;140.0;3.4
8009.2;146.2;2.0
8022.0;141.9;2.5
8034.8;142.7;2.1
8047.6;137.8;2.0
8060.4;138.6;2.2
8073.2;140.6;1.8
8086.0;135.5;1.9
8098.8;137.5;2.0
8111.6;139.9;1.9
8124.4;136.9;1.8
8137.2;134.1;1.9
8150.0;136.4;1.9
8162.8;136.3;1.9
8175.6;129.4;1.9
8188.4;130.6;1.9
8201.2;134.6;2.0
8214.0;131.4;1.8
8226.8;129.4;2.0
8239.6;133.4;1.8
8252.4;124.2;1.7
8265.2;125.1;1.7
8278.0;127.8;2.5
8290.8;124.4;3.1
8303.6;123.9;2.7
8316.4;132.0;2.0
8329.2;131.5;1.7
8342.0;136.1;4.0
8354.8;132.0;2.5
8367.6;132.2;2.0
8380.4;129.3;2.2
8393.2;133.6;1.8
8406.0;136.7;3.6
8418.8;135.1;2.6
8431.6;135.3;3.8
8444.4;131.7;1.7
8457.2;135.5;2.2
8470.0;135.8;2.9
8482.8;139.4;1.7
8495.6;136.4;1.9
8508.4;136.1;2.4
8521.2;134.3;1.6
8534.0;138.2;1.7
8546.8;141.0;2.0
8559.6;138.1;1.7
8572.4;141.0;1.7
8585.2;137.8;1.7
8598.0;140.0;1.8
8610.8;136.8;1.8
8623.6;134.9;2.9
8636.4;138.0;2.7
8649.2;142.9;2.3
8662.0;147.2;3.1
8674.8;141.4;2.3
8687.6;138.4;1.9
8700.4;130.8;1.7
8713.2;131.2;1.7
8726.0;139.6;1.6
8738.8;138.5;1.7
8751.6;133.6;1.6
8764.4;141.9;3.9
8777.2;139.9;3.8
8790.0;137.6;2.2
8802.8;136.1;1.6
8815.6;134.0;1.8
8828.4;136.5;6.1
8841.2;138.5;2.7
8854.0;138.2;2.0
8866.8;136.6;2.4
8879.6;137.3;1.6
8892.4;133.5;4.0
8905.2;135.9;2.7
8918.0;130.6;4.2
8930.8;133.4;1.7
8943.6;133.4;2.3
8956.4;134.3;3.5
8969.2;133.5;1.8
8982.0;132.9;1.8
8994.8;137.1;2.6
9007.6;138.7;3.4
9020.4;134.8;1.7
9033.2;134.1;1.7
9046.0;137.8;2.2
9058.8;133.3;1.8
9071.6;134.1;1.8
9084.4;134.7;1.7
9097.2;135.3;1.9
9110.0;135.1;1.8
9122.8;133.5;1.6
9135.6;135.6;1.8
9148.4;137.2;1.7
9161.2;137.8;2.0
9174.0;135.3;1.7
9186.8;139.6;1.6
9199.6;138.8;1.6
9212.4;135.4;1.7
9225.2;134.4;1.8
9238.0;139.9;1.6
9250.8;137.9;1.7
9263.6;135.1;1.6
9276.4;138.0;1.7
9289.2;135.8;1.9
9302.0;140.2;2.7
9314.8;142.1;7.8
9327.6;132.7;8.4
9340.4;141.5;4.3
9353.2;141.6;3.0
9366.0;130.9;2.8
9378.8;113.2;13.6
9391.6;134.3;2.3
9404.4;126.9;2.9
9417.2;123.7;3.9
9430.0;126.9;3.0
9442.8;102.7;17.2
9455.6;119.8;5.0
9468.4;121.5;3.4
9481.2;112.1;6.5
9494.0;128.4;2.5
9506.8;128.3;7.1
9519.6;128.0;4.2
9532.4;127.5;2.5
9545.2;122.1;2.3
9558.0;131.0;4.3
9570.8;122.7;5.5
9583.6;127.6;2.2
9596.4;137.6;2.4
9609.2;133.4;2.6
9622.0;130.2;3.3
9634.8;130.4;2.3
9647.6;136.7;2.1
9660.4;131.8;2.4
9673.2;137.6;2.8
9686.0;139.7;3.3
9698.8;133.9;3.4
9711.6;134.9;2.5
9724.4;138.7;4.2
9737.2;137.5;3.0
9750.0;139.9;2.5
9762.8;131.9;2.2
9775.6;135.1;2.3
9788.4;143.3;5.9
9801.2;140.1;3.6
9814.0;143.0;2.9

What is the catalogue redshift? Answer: 0.33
